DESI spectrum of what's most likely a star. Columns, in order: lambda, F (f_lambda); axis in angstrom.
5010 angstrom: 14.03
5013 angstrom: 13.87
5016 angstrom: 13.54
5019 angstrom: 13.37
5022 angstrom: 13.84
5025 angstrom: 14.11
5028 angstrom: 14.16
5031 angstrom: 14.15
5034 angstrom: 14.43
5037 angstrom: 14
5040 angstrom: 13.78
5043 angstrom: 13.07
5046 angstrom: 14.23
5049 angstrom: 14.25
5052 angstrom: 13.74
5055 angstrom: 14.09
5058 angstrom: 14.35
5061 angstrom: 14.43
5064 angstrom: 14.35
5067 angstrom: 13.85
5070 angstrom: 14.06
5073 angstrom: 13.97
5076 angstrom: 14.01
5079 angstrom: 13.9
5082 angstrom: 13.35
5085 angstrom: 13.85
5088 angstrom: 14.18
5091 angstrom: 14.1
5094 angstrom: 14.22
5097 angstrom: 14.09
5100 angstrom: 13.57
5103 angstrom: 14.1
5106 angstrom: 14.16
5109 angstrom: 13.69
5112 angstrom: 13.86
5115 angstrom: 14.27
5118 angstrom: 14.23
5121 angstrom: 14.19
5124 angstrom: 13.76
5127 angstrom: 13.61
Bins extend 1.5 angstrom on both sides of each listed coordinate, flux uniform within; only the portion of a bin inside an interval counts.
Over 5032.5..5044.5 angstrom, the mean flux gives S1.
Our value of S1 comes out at 13.8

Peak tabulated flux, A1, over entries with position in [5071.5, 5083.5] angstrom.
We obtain 14.01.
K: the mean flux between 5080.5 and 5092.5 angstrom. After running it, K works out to 13.9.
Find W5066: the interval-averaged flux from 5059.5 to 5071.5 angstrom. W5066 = 14.2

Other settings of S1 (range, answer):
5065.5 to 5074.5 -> 14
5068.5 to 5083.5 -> 13.9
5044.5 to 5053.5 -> 14.1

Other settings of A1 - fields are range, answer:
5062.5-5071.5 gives 14.35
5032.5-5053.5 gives 14.43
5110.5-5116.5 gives 14.27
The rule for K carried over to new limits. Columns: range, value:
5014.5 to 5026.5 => 13.7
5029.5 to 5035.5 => 14.3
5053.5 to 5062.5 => 14.3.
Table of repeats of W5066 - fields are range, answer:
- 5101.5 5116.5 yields 14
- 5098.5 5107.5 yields 13.9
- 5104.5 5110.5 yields 13.9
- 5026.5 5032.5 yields 14.2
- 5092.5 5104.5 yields 14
